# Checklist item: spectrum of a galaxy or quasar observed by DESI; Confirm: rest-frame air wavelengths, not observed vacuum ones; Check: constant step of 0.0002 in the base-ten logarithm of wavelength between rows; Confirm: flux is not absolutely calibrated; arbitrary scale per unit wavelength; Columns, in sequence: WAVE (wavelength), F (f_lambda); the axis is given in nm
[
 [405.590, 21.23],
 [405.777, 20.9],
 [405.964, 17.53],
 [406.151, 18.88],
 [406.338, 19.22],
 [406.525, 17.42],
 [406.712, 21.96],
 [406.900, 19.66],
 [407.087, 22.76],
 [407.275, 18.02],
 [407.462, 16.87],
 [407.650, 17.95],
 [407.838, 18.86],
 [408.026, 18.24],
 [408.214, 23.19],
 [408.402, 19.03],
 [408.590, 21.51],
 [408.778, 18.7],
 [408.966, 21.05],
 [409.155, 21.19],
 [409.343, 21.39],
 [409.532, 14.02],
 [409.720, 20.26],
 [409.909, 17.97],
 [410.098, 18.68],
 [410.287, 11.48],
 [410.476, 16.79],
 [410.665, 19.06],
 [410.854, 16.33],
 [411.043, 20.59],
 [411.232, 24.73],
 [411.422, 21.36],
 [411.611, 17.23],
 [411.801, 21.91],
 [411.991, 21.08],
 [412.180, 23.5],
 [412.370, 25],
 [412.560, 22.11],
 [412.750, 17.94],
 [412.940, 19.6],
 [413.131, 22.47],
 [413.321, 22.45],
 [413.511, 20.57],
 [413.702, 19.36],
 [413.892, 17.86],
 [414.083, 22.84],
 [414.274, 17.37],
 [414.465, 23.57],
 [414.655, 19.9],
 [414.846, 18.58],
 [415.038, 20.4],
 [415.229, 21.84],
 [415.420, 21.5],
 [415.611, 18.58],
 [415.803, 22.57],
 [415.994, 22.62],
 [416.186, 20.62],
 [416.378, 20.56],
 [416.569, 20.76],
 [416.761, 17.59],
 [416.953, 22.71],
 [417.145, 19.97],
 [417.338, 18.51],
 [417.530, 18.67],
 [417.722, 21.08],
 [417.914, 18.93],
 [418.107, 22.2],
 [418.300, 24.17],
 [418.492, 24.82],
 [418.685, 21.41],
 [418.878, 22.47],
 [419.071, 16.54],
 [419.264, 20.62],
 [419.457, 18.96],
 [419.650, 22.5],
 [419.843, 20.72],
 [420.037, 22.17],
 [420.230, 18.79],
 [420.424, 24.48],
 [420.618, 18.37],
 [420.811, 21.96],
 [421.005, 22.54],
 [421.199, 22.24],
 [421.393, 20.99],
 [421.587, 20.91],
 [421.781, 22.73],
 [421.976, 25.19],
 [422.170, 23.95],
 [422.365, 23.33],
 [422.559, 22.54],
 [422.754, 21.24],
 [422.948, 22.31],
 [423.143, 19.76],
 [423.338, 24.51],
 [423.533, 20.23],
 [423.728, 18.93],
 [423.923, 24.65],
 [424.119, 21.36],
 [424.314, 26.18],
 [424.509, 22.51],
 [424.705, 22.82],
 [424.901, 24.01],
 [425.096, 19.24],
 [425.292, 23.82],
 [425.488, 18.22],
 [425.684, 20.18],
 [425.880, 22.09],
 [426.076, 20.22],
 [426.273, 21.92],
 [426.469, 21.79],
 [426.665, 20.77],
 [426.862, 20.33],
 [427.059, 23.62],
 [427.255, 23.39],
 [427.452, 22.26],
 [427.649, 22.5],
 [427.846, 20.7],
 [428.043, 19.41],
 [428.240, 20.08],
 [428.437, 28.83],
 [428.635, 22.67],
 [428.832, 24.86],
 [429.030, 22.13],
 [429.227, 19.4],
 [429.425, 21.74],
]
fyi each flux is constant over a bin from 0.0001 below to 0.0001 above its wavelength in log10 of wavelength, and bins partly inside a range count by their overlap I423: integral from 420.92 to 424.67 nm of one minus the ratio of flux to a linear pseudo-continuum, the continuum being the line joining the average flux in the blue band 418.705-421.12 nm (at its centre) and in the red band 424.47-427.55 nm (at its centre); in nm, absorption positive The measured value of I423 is -0.21 nm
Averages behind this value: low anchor 20.9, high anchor 21.7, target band 22.4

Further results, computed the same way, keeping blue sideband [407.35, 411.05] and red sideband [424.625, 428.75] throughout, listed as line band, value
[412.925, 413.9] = -0.06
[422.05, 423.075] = -0.08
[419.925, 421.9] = -0.07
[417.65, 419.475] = -0.08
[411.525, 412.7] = -0.16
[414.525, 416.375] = -0.09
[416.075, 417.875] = 0.00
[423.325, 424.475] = -0.06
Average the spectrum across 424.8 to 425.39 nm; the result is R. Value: 22.4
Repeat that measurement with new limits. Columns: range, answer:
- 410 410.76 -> 16.5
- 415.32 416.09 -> 21.3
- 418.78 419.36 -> 19.9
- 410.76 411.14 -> 18.5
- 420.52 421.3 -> 21.3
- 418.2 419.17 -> 21.9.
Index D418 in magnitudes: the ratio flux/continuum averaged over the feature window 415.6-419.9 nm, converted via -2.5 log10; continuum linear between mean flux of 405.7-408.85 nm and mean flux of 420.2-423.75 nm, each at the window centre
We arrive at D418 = 0.02 mag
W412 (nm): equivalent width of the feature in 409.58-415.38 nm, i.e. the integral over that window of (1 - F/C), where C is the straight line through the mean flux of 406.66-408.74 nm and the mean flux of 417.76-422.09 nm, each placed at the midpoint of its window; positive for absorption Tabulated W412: 0.11 nm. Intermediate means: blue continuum 19.7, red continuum 21.5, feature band 20.1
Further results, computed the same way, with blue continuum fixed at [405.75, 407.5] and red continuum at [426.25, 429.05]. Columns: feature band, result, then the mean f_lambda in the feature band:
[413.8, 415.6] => 0.014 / 20.3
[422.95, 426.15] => 0.015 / 21.8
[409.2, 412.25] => 0.121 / 19.2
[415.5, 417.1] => 0.000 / 20.7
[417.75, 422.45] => -0.090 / 21.7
